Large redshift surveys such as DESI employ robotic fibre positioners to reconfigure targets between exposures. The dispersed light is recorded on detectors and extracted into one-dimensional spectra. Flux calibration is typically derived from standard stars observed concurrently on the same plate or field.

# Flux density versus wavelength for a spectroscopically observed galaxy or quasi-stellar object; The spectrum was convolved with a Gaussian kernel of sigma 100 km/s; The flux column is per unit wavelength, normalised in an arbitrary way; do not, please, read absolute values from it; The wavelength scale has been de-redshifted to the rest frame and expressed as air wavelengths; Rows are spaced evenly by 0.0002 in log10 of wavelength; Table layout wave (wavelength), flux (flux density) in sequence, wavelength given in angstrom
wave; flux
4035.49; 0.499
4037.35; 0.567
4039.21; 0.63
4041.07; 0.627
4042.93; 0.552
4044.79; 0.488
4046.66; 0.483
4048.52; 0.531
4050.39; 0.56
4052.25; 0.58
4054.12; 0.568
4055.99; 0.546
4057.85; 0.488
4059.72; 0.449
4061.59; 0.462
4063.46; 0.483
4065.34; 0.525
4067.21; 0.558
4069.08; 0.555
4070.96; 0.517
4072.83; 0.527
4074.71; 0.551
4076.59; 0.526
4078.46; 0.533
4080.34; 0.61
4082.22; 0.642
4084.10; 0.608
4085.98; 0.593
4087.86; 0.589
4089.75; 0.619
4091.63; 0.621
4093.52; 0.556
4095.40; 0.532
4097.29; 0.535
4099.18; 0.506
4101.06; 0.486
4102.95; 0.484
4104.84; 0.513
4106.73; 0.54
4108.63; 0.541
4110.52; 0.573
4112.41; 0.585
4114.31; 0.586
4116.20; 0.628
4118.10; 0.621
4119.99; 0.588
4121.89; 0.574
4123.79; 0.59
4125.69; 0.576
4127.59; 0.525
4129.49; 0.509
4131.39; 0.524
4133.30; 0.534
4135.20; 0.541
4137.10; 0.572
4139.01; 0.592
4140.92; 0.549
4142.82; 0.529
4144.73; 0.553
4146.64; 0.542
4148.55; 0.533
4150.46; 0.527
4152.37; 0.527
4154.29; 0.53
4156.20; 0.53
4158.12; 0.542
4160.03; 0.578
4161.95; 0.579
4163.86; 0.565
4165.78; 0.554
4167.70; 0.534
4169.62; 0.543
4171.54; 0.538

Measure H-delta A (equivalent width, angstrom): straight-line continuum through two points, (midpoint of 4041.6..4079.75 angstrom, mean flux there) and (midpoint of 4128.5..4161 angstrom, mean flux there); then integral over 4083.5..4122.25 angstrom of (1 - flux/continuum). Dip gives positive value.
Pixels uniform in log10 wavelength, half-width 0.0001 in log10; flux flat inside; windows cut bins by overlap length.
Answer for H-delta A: -2.3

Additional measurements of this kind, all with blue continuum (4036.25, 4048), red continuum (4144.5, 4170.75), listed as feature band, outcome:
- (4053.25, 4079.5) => 1.6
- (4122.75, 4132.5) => 0.1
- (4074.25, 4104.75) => -0.5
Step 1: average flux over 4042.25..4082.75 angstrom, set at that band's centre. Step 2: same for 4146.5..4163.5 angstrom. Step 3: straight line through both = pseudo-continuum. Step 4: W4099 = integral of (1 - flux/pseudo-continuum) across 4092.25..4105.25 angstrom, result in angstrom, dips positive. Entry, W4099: 0.4 angstrom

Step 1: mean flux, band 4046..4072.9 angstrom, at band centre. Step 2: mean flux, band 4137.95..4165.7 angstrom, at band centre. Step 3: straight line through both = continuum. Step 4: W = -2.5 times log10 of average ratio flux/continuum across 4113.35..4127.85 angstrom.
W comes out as -0.095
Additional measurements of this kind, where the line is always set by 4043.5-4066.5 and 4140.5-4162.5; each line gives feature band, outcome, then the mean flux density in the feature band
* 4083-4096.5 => -0.12 mag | 0.588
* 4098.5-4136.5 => -0.04 mag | 0.552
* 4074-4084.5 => -0.11 mag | 0.578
